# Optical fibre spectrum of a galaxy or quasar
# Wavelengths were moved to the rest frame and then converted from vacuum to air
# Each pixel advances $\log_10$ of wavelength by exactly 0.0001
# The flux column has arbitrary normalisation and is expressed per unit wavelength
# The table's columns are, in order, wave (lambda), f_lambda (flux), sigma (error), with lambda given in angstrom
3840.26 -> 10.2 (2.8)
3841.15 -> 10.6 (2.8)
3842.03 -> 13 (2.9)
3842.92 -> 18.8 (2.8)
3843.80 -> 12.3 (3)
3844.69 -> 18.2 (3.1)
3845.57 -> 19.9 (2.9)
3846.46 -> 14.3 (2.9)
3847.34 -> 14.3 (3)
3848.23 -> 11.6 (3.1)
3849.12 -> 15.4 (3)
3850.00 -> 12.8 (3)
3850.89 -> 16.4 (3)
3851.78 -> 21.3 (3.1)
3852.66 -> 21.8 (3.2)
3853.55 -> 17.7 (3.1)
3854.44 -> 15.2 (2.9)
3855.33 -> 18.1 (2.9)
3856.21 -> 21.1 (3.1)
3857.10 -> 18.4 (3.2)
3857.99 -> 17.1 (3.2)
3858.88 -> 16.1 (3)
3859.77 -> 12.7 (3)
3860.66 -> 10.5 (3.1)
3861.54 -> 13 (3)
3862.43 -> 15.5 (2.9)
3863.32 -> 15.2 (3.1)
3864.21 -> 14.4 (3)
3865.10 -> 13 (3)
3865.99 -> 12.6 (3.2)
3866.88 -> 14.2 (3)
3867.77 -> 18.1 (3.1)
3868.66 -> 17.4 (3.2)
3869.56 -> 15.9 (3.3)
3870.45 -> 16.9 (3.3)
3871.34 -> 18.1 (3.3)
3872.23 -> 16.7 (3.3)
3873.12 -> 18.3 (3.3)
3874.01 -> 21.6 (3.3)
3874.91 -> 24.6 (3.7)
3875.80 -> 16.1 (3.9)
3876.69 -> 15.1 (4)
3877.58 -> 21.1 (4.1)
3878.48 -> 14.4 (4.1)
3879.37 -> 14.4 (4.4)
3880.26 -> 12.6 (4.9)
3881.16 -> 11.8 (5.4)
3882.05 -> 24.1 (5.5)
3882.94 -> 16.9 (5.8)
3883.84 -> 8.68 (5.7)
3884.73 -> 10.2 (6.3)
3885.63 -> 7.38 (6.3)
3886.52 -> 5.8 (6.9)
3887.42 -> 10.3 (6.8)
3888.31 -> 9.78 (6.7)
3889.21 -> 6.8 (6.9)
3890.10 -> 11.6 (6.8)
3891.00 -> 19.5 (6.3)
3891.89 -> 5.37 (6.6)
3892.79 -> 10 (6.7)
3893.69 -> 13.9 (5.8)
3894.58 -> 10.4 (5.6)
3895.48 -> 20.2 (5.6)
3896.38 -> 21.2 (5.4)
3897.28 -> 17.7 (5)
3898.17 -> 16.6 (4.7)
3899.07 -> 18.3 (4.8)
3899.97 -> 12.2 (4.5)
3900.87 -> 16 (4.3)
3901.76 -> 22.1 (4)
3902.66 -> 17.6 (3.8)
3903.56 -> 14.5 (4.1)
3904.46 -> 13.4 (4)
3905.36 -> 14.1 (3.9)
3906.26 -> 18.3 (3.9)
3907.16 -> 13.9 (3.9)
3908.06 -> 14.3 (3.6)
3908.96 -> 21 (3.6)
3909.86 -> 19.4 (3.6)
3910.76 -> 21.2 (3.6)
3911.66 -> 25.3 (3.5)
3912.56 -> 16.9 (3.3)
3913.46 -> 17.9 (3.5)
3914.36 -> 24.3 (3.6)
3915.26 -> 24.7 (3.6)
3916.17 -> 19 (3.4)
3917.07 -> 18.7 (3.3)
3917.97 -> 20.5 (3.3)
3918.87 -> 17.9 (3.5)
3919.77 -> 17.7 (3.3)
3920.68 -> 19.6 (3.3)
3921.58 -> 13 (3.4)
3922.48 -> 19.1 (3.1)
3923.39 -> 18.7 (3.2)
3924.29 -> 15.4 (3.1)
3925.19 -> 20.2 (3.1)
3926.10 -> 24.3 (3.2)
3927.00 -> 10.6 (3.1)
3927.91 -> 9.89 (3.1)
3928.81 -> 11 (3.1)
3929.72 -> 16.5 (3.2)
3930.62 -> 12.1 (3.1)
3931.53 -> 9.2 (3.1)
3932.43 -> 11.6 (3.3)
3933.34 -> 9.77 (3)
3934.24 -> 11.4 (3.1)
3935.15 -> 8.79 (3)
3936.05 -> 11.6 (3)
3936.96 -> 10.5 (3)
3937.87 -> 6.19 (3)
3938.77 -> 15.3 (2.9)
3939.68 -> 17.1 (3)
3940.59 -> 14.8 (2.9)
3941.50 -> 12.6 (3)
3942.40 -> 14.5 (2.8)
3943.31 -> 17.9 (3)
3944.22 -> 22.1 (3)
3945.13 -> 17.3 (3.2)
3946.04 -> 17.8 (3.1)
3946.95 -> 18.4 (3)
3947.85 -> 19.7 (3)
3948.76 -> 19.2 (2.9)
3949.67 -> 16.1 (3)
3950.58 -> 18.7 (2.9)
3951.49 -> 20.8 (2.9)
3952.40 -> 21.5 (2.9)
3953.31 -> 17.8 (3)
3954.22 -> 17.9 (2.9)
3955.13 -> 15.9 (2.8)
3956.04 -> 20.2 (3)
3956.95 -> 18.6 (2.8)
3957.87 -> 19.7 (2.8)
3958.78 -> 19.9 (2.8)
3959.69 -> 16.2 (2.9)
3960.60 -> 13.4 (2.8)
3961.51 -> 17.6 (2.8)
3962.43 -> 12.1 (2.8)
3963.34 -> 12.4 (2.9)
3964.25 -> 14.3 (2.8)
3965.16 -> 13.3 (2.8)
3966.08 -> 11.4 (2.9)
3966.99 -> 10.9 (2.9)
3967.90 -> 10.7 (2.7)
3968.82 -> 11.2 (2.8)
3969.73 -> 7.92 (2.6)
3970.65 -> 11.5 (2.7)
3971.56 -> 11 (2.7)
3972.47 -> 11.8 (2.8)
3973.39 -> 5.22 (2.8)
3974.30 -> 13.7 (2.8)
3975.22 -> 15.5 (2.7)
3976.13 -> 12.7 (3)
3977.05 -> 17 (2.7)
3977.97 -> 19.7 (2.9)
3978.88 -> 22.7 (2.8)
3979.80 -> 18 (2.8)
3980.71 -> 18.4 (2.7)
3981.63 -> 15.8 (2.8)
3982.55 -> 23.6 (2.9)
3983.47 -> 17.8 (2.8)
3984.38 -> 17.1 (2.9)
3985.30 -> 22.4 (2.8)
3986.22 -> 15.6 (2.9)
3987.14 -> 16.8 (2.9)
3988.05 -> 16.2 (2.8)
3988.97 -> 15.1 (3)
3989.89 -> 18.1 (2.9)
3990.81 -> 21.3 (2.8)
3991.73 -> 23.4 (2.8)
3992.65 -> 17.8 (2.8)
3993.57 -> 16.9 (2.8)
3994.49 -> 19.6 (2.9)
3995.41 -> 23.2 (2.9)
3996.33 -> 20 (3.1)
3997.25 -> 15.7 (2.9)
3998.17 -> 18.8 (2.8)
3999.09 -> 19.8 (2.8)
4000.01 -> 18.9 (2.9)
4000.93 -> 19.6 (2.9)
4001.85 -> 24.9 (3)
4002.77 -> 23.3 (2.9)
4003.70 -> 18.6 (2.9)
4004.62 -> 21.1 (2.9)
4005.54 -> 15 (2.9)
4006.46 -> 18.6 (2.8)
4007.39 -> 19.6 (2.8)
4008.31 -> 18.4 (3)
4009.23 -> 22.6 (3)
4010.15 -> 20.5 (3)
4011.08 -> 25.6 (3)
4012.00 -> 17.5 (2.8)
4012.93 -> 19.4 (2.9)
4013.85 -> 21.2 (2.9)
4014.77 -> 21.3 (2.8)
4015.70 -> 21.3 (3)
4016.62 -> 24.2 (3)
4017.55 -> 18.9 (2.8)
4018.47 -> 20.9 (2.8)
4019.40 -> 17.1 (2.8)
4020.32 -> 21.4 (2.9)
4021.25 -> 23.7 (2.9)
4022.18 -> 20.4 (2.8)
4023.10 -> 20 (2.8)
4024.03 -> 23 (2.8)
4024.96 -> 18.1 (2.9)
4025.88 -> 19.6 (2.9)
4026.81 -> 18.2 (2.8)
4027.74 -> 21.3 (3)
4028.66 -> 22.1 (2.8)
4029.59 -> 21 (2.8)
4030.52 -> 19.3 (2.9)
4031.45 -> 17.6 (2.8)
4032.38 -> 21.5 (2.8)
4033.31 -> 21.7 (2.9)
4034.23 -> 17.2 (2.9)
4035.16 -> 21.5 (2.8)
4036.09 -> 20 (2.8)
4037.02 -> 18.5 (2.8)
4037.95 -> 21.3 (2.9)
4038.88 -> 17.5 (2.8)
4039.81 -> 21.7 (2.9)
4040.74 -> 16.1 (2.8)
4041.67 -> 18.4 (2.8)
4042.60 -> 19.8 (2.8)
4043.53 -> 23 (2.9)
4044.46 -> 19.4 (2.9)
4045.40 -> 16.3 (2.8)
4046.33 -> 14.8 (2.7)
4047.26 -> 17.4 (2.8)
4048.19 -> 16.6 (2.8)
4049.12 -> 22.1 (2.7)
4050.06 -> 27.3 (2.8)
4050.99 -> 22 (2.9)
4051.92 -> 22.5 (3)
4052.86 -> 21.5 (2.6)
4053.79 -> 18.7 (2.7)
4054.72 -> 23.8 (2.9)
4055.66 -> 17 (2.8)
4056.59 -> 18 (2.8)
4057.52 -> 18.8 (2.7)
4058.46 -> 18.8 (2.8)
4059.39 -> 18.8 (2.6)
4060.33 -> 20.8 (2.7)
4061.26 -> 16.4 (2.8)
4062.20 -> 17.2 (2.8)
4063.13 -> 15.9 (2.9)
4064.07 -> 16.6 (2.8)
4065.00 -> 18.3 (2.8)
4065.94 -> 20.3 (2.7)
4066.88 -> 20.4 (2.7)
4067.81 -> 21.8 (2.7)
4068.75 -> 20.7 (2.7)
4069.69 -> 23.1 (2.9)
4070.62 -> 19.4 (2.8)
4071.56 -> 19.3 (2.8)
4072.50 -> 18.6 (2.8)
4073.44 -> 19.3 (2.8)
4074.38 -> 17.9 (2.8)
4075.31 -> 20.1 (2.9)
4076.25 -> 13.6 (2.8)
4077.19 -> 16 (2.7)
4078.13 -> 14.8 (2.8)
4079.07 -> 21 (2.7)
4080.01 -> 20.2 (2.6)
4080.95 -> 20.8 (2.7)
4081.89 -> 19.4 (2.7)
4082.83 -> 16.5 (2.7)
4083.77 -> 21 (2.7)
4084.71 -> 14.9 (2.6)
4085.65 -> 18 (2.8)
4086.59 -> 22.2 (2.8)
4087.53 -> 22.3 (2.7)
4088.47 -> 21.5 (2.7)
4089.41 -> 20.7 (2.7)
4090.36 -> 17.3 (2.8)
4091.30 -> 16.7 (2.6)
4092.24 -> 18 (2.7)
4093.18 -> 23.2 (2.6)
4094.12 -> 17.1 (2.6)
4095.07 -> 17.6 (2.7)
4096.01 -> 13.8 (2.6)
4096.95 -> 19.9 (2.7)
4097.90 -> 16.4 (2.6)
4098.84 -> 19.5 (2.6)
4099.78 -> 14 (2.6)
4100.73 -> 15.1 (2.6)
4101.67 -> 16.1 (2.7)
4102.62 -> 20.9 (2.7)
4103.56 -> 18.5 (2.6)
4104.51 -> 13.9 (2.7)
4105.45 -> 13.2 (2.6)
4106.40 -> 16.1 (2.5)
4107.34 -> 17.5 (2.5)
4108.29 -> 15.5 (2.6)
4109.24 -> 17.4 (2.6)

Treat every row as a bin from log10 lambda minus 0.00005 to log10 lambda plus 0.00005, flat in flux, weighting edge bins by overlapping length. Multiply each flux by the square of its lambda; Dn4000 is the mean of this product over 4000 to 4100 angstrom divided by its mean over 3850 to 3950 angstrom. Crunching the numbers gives 1.3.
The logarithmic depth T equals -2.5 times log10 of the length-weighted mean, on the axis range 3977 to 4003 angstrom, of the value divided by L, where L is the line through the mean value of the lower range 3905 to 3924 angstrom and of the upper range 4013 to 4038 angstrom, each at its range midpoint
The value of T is 0.04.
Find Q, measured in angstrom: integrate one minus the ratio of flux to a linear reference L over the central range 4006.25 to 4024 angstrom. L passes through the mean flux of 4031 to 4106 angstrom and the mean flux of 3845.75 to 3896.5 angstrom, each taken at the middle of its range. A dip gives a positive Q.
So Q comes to -2.9 angstrom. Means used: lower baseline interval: 15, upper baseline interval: 18.9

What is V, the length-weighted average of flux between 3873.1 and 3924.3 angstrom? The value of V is 16.2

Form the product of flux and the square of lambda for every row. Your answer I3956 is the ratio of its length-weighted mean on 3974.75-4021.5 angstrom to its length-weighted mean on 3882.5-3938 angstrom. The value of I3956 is 1.35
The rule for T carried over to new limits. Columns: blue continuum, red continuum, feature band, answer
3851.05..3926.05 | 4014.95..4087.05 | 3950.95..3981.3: 0.18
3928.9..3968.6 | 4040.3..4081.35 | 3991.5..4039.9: -0.15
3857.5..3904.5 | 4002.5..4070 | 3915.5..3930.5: -0.05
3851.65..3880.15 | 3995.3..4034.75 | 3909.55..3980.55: 0.17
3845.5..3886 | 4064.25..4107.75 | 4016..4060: -0.12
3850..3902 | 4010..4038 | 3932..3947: 0.26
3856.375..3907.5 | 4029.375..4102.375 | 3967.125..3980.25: 0.26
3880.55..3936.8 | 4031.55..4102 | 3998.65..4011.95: -0.16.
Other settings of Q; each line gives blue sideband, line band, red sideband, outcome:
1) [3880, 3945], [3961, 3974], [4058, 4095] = 3.86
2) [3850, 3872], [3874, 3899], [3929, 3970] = 2.69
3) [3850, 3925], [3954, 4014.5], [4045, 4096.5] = 1.54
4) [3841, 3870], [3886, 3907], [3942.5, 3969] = 2.58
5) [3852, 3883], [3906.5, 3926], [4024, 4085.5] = -1.97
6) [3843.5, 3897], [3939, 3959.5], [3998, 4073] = -0.73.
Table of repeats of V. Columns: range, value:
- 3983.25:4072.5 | 19.7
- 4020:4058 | 20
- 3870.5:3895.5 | 14.1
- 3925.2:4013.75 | 16.6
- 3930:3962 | 15.8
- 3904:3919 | 18.9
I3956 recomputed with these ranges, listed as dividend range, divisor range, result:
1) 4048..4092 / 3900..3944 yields 1.30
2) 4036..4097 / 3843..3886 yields 1.33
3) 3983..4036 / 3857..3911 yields 1.39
